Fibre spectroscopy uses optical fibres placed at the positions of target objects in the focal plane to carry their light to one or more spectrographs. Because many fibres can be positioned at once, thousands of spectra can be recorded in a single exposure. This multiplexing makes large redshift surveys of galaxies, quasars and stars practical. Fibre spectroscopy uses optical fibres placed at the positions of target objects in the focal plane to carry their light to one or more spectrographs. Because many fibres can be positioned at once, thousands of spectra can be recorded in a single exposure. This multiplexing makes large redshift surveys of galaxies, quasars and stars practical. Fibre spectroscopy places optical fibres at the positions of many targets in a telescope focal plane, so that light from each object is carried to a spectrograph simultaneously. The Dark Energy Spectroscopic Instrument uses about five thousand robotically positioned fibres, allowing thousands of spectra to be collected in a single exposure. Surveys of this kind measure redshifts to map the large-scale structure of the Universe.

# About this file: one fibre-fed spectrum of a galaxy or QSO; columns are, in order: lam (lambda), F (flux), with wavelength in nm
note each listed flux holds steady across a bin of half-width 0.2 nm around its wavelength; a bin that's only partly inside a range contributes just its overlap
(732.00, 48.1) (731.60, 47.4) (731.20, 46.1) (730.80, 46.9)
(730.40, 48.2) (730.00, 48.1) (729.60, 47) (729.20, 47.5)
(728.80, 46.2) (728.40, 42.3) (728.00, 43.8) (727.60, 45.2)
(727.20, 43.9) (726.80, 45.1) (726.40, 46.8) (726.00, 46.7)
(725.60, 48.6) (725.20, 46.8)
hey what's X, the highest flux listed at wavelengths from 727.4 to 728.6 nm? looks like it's 45.2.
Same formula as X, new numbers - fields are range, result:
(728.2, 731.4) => 48.2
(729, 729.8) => 47.5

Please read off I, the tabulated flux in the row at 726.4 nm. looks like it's 46.8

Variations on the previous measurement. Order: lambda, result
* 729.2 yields 47.5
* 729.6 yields 47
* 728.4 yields 42.3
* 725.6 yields 48.6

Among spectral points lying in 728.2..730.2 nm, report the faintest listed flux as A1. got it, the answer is 42.3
